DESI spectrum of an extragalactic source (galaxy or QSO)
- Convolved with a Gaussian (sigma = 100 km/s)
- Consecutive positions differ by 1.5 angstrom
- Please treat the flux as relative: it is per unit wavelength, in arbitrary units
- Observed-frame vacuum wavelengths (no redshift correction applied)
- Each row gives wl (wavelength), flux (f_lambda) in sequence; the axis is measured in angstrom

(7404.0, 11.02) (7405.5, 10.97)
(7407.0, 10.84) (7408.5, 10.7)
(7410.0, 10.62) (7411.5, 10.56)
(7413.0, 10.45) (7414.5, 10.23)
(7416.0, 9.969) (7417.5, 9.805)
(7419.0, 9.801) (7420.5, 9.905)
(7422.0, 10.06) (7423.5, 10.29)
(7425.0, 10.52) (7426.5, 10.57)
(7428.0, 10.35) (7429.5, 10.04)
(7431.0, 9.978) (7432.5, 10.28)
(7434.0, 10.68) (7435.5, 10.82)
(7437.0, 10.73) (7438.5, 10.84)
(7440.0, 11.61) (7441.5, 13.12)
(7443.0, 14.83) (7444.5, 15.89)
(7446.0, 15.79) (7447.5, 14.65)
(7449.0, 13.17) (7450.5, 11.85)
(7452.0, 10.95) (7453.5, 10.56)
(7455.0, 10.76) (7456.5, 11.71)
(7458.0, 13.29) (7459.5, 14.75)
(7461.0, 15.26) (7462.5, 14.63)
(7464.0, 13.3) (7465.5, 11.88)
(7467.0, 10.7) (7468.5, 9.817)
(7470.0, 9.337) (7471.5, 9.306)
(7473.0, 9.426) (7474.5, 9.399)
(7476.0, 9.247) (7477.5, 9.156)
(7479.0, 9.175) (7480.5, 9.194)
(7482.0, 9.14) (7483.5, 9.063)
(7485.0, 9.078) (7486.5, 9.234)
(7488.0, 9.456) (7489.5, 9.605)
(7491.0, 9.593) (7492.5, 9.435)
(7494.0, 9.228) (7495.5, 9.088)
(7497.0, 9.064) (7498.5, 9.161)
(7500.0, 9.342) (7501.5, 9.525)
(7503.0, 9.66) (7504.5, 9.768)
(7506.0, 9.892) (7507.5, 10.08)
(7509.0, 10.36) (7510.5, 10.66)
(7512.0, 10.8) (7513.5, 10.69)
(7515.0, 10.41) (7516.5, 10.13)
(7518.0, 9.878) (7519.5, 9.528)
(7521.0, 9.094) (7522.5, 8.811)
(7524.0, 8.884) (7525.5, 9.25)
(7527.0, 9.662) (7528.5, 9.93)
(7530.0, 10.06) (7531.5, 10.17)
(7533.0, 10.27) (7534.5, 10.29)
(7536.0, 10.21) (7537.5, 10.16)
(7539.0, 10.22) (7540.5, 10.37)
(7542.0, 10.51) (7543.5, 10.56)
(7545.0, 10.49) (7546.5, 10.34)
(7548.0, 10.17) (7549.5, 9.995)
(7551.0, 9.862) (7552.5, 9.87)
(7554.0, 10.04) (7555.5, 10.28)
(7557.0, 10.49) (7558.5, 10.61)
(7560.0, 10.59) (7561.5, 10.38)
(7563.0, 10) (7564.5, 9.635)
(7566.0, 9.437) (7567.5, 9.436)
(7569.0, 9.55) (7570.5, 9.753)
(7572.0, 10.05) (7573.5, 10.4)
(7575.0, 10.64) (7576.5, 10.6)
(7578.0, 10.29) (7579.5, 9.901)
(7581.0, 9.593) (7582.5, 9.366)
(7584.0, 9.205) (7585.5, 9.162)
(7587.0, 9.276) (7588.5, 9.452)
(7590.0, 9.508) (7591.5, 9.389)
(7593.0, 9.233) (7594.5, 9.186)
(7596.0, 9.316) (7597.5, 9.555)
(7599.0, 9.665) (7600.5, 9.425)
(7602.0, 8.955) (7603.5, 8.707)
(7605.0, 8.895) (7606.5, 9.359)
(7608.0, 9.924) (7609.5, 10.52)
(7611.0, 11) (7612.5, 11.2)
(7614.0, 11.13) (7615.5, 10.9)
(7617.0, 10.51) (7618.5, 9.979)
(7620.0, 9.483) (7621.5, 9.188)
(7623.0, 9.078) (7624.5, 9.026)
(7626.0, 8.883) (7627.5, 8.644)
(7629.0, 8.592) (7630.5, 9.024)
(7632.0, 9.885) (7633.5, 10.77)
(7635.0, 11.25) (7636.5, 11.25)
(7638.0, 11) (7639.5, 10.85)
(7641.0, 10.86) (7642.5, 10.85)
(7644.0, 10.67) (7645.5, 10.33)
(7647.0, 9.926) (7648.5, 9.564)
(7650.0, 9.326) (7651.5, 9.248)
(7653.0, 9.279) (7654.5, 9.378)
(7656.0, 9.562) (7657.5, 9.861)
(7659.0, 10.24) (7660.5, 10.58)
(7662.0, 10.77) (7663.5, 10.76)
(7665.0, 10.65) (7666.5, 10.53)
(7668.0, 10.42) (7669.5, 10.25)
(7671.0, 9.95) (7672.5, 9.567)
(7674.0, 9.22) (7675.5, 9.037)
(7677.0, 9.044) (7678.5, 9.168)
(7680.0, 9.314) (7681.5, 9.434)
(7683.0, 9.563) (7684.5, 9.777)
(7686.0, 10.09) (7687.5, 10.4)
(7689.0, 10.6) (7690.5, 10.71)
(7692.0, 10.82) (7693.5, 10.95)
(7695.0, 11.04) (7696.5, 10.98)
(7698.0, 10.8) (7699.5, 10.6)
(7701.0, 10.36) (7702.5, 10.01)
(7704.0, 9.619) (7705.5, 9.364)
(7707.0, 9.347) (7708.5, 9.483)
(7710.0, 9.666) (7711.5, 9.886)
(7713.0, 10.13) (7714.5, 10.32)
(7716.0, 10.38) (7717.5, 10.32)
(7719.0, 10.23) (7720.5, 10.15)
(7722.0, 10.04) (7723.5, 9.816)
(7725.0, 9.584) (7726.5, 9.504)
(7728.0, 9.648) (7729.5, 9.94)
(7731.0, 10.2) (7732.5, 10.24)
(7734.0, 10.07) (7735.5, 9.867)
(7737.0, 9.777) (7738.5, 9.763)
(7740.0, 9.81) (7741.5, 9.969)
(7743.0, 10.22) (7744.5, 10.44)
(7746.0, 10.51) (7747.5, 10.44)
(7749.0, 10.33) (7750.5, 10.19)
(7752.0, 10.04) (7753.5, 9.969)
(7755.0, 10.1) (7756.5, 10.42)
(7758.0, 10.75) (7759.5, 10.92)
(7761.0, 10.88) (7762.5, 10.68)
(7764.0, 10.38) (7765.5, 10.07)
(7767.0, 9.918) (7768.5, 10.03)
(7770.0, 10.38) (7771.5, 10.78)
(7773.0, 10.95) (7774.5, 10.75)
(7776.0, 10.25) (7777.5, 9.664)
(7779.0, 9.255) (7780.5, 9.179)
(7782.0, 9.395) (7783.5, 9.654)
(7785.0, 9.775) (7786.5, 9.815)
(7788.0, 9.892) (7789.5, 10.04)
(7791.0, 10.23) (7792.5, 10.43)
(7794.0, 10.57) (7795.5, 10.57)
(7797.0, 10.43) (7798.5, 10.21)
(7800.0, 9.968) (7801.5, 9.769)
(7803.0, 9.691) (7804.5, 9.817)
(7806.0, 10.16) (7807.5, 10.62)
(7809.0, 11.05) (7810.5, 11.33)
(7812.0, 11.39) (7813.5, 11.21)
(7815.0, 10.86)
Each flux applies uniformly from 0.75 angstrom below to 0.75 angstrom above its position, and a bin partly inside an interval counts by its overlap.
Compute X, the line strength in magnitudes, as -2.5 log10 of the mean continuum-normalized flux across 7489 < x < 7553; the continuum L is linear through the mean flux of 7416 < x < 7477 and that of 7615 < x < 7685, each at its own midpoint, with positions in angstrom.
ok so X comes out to 0.10 mag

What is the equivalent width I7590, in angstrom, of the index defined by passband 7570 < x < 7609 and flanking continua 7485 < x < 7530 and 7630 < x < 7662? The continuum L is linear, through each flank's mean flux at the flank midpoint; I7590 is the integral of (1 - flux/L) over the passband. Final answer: 1.6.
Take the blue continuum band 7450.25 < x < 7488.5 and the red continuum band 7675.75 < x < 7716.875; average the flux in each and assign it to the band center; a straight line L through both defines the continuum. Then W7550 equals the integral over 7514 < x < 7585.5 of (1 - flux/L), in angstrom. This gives 3.6 angstrom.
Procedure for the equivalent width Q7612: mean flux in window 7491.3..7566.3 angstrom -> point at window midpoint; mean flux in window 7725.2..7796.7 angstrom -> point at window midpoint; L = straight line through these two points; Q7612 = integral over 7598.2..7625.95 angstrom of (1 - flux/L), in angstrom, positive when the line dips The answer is 0.6 angstrom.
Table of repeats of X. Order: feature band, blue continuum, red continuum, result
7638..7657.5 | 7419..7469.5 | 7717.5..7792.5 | 0.07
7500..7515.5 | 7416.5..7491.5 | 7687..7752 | 0.08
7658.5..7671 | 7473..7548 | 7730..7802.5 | -0.05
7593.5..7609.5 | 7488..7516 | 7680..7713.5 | 0.07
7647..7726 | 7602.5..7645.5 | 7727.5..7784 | 0.01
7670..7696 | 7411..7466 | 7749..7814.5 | 0.08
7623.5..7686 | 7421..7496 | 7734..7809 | 0.06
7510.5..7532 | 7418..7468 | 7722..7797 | 0.17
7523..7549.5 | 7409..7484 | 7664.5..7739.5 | 0.07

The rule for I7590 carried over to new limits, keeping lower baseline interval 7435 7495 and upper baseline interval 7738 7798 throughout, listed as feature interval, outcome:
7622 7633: 1.7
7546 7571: 2.0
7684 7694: 0.0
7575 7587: 1.2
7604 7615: 0.5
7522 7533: 1.4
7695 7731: 1.2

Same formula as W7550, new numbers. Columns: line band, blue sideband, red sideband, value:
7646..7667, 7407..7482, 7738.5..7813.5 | 1.22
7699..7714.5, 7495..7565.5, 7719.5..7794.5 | 0.35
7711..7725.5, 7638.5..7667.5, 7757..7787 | 0.12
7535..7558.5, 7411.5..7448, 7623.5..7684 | 0.68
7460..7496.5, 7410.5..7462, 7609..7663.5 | 3.72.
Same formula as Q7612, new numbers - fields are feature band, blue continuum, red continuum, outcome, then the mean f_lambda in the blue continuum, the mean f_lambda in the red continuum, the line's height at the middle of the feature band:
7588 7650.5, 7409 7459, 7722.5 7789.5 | 4.5 angstrom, 11.4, 10.1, 10.6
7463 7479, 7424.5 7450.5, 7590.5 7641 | 2.0 angstrom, 12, 9.83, 11.6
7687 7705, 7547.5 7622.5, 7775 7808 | -1.2 angstrom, 9.86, 9.97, 9.92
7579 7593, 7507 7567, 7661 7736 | 0.9 angstrom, 10.1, 10.1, 10.1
